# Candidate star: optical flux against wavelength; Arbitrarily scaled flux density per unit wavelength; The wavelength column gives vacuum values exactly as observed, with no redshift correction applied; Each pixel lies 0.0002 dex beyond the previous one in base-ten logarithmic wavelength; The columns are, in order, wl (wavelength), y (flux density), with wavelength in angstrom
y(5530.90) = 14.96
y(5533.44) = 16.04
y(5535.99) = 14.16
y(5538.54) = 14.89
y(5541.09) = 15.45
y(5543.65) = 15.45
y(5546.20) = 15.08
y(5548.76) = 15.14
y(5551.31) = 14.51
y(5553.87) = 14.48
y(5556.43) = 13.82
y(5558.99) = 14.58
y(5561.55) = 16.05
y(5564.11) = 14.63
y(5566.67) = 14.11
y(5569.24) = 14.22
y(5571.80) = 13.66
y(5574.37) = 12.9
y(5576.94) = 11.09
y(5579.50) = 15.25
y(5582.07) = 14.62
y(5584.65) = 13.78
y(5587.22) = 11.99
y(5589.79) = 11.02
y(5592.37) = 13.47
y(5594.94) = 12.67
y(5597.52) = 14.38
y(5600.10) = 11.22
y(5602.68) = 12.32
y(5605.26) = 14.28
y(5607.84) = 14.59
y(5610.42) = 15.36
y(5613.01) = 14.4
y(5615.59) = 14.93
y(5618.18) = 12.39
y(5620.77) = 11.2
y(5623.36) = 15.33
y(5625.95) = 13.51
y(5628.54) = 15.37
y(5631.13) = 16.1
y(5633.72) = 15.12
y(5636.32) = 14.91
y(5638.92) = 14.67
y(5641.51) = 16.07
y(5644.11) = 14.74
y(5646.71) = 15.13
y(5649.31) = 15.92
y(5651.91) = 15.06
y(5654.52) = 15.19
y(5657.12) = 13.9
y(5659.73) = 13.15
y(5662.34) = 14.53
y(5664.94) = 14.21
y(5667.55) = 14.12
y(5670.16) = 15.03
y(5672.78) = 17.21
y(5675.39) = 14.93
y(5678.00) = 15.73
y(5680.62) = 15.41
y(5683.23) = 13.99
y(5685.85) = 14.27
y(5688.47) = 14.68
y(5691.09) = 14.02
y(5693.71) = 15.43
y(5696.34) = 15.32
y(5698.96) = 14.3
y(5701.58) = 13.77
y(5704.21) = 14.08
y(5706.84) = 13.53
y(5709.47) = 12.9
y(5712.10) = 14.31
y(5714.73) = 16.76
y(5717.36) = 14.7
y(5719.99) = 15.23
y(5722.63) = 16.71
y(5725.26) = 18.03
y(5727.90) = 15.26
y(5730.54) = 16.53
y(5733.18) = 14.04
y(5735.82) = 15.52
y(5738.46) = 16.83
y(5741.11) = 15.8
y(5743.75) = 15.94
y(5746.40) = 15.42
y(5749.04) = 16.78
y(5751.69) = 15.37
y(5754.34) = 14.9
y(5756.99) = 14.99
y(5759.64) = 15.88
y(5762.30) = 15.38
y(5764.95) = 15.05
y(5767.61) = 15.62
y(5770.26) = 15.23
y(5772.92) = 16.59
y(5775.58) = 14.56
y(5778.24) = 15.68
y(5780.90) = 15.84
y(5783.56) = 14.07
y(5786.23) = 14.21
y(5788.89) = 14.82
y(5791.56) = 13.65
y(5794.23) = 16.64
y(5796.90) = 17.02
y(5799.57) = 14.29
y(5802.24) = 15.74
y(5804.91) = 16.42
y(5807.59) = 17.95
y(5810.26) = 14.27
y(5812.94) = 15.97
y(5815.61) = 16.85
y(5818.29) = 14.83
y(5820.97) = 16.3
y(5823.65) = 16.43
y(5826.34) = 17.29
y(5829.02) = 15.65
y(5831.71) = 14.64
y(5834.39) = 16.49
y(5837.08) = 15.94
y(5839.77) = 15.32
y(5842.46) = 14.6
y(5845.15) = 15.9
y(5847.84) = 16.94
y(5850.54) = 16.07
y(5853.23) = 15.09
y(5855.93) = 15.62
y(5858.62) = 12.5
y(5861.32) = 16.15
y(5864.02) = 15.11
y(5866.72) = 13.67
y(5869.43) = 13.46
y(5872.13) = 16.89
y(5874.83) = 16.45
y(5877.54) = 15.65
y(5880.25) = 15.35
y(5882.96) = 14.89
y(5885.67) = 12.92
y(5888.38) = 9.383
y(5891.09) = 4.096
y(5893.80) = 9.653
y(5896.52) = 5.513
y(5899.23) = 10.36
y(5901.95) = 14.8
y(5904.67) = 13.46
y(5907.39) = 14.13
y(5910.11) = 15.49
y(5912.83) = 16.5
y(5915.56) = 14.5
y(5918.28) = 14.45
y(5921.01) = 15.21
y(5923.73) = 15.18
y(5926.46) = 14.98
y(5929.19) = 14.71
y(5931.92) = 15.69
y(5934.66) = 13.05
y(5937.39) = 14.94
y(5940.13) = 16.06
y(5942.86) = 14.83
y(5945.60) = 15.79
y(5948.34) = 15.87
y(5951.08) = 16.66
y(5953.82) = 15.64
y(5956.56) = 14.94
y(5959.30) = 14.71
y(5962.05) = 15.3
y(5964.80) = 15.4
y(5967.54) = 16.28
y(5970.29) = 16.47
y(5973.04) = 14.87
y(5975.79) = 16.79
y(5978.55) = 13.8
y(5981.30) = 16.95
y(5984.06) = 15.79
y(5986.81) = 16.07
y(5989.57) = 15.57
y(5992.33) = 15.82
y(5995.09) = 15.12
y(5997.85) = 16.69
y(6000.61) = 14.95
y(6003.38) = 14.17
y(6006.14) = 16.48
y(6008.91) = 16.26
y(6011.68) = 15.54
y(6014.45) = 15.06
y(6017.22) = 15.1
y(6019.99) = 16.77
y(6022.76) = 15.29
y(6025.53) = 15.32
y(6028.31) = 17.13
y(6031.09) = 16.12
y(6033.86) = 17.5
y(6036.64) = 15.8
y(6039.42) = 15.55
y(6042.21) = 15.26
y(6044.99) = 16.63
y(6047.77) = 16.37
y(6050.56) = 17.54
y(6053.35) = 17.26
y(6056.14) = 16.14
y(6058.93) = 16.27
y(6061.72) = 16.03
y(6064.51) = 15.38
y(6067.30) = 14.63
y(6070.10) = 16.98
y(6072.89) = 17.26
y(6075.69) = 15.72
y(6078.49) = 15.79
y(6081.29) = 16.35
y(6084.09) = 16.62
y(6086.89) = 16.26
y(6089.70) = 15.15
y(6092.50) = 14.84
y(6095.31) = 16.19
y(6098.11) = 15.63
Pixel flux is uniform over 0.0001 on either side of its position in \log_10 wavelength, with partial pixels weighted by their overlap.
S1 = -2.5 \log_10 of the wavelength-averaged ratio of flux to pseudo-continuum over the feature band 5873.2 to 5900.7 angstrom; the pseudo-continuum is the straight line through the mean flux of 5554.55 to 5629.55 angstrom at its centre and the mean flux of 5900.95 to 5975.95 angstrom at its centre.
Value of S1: 0.29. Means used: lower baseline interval 13.7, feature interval 11.5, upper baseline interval 15.2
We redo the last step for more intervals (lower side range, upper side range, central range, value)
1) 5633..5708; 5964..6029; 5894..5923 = 0.162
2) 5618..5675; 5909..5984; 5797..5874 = -0.034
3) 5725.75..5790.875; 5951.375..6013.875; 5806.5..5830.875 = -0.043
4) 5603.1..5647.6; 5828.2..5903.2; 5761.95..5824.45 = -0.109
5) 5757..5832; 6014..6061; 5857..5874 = 0.076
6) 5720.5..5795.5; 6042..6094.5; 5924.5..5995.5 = 0.033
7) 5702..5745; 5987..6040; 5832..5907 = 0.132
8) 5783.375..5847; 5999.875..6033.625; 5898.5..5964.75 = 0.056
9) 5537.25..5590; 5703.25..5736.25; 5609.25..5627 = 0.052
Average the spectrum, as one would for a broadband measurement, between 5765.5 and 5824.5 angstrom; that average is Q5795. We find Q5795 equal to 15.6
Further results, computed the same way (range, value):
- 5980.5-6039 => 15.9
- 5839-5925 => 13.9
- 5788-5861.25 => 15.7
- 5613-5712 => 14.6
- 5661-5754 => 15.2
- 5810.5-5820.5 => 15.7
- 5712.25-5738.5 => 15.8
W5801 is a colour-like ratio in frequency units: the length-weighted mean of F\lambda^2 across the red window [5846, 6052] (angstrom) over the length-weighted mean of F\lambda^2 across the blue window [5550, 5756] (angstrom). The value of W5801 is 1.1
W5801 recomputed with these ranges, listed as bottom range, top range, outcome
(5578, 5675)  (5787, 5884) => 1.17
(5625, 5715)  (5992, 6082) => 1.23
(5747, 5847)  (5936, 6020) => 1.06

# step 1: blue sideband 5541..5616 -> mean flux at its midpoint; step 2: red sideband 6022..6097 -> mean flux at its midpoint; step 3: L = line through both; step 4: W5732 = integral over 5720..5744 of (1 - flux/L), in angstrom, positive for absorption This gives -2.3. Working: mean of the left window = 13.9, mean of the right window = 16.1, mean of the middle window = 16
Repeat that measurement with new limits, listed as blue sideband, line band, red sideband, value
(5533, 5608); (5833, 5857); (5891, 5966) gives -2.8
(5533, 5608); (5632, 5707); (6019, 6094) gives -2.1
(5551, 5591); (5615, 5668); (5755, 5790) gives -1.0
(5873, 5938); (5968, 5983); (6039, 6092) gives -1.2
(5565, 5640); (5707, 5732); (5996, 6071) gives -2.0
